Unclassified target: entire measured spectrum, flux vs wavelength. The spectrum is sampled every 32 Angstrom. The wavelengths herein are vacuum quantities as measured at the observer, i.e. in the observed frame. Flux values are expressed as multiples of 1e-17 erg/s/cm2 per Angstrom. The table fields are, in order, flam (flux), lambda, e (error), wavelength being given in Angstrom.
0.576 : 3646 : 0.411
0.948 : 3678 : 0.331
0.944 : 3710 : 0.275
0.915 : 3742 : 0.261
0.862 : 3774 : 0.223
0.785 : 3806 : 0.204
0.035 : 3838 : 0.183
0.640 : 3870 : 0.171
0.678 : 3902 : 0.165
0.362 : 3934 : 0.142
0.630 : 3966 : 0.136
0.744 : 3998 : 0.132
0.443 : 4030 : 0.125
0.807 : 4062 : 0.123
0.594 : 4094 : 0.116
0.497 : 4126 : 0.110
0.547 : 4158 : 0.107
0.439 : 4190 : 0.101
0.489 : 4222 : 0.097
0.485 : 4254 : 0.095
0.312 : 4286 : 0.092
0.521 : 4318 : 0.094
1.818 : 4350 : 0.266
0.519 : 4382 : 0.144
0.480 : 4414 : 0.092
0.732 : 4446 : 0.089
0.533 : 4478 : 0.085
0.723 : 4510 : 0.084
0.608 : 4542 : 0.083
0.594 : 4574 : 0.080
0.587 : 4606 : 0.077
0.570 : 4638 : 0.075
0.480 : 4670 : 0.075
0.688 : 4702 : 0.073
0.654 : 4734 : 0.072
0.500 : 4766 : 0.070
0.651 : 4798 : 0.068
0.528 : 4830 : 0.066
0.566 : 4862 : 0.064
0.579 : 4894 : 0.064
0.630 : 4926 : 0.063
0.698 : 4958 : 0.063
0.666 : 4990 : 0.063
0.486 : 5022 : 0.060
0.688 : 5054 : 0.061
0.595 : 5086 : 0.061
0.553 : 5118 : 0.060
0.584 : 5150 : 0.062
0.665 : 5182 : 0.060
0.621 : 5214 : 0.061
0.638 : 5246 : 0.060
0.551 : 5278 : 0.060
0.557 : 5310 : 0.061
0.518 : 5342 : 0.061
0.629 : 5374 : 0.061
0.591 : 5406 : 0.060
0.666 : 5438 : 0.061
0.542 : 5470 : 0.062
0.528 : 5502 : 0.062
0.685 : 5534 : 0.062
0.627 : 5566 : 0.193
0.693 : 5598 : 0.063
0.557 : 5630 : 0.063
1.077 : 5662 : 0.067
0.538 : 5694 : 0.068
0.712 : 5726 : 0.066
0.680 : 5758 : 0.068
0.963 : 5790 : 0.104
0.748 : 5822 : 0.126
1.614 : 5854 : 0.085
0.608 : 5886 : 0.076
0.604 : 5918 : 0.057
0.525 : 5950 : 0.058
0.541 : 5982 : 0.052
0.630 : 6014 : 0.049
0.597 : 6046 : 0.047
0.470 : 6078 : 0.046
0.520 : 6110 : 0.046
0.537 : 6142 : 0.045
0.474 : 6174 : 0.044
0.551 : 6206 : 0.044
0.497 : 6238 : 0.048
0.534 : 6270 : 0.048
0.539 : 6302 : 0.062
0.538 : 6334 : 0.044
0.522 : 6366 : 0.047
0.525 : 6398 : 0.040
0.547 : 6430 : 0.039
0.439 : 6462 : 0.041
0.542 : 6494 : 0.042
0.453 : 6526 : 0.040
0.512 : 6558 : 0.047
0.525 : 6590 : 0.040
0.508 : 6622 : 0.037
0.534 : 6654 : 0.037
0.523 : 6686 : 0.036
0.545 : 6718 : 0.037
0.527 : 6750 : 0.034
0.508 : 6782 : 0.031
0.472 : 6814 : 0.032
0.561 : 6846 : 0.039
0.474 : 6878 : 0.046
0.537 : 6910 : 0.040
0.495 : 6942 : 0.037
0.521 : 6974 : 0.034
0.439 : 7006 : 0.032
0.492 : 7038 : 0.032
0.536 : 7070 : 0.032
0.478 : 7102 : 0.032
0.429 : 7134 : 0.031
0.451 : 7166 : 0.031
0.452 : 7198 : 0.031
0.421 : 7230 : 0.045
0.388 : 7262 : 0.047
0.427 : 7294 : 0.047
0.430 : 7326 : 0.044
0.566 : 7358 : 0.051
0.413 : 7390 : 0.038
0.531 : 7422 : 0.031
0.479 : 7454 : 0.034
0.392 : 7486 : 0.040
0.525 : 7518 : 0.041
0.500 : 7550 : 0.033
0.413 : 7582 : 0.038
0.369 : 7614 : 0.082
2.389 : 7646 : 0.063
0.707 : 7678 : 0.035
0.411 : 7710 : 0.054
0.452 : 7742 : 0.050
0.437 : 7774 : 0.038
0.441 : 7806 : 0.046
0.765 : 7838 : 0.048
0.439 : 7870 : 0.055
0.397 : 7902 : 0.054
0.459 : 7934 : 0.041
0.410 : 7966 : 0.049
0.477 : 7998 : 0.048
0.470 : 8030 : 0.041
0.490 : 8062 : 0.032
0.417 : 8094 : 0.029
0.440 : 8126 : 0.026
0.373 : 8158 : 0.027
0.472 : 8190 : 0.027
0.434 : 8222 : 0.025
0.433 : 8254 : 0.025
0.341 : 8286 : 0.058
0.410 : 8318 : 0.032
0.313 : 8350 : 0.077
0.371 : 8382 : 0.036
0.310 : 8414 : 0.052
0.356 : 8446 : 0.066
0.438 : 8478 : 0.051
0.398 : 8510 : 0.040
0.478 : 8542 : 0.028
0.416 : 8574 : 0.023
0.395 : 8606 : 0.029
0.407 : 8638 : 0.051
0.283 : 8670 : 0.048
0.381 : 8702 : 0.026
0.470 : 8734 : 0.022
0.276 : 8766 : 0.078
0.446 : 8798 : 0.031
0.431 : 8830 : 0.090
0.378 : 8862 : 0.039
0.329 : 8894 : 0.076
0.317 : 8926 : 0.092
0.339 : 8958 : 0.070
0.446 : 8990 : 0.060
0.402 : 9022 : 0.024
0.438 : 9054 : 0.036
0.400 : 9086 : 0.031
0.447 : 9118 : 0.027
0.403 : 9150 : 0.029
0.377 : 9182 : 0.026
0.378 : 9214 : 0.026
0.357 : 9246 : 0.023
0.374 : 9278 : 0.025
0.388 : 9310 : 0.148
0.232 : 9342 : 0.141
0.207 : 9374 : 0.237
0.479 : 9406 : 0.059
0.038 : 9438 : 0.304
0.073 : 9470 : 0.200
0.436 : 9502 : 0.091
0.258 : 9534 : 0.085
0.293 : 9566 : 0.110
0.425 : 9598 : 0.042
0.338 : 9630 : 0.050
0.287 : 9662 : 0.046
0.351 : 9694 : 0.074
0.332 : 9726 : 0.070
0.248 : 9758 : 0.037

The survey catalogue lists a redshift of 0.17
